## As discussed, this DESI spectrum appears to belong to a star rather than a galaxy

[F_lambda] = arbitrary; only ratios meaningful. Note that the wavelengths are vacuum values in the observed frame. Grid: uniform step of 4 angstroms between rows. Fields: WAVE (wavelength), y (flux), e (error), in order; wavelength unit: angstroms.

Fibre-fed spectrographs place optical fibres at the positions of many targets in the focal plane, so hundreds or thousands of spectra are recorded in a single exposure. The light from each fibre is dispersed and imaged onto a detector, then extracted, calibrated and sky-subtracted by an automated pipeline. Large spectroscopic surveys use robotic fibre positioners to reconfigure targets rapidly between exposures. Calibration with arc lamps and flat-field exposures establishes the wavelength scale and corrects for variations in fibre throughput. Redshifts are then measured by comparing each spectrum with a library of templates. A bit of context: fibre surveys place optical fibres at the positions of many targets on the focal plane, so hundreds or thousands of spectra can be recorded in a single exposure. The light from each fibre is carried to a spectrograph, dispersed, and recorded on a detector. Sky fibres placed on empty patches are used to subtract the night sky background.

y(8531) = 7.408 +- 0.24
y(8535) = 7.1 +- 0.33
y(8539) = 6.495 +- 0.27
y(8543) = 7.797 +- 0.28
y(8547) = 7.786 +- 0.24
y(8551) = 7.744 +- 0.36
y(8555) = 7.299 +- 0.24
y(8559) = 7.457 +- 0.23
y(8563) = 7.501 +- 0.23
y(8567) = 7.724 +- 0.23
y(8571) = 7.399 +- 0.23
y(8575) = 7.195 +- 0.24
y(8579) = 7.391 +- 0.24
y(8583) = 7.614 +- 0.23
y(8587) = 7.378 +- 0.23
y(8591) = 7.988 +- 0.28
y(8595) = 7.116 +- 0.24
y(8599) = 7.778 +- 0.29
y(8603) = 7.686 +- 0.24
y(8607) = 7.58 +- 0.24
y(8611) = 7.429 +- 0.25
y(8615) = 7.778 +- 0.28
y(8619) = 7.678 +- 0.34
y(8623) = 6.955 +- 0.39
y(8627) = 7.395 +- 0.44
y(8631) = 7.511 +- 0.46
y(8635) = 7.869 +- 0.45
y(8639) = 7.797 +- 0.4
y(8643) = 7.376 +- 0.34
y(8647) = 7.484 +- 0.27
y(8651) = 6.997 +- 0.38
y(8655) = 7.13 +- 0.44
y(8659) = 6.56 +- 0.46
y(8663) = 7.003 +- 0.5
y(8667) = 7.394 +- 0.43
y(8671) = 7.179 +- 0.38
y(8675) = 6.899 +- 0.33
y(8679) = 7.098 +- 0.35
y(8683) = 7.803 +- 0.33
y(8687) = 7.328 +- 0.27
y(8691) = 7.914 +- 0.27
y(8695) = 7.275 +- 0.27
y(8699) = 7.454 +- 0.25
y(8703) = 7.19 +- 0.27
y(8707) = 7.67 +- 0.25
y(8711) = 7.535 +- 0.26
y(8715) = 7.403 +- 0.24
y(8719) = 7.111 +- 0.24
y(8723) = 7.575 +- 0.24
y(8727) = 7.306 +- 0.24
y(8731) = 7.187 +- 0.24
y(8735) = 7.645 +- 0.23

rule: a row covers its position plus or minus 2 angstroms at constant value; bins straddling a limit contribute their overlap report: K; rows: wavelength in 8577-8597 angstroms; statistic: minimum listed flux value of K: 7.116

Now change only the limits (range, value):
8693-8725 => 7.111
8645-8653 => 6.997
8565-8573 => 7.399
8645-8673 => 6.56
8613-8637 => 6.955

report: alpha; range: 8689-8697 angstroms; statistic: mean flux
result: 7.59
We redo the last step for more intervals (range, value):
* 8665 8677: 7.16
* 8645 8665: 7.03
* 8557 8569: 7.56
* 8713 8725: 7.36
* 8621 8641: 7.51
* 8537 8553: 7.46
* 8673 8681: 7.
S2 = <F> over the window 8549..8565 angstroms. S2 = 7.5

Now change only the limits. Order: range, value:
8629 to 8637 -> 7.69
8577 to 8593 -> 7.59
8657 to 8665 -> 6.78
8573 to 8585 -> 7.4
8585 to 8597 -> 7.49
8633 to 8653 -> 7.5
